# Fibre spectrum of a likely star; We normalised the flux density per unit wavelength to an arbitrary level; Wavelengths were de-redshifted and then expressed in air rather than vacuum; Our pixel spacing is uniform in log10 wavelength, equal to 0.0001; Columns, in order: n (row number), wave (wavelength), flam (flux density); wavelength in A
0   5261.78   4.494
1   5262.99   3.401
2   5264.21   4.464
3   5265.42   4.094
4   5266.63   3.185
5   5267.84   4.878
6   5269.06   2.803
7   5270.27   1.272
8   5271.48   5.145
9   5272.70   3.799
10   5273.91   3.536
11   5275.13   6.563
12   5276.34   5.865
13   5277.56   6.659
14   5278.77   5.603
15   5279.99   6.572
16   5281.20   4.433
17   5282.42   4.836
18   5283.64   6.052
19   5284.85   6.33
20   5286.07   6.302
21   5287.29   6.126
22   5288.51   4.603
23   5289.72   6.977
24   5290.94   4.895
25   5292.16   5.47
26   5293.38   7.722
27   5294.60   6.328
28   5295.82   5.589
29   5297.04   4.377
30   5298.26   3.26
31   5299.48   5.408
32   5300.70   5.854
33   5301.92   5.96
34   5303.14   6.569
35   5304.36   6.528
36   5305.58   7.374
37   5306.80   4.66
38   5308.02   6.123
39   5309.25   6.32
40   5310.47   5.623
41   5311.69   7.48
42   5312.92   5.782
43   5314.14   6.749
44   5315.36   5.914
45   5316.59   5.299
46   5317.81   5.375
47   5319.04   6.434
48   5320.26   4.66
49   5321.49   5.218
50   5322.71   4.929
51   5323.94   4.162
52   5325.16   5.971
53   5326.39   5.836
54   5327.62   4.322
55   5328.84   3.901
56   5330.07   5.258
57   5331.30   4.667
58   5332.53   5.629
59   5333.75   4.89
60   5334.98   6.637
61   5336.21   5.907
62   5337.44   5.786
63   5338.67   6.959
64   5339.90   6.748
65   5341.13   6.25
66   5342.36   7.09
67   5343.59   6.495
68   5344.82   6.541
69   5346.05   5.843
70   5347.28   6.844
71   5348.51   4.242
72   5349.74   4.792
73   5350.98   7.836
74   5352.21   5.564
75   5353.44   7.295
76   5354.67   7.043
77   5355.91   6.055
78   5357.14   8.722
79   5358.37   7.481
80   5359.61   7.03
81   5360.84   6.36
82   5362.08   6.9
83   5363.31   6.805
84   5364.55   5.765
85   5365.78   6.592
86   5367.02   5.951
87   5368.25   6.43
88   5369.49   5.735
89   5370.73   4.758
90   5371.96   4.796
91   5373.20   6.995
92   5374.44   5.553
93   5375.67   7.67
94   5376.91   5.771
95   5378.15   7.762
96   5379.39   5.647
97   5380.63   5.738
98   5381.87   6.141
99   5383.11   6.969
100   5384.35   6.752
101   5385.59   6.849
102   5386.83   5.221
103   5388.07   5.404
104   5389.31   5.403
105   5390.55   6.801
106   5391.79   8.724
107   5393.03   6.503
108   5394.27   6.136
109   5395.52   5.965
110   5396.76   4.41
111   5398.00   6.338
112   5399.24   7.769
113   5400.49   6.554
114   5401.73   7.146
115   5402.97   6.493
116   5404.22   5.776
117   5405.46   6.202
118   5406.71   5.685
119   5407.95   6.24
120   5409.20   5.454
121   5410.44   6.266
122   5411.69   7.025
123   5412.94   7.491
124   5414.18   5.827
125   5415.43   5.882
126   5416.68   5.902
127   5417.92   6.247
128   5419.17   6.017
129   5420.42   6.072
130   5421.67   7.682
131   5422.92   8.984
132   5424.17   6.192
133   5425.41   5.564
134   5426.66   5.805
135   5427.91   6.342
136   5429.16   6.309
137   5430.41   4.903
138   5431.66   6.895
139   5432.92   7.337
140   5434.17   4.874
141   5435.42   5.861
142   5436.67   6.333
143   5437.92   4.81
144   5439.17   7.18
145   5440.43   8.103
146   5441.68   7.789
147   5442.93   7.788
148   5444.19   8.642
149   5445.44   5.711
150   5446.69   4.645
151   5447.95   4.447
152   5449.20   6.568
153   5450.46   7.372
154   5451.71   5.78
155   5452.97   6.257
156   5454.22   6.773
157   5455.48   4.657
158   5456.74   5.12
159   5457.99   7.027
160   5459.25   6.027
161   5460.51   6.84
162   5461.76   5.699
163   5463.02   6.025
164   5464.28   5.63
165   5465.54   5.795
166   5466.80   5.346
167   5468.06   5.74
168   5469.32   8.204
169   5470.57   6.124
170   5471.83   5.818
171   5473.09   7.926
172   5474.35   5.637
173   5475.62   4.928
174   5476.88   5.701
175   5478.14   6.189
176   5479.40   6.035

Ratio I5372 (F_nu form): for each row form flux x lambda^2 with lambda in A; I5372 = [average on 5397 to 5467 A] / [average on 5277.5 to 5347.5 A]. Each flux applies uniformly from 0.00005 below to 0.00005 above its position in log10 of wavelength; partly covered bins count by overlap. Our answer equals 1.14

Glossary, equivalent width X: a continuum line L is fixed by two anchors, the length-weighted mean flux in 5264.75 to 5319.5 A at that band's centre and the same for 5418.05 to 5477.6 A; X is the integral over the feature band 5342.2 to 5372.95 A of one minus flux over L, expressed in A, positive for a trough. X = -2.9 A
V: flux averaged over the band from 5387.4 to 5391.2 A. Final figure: 5.89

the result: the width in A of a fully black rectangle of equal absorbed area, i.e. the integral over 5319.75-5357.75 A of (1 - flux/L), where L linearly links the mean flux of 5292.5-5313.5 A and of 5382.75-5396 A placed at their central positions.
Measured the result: 1.6 A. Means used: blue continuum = 5.93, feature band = 5.88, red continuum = 6.42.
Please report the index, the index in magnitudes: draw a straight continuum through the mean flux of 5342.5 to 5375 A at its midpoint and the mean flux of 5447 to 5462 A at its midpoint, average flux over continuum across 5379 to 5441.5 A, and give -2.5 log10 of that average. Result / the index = -0.03 mag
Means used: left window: 6.34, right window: 6.03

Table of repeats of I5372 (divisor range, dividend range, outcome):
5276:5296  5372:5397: 1.11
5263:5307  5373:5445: 1.28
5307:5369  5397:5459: 1.09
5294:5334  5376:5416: 1.18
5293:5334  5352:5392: 1.18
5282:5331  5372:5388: 1.15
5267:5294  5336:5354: 1.22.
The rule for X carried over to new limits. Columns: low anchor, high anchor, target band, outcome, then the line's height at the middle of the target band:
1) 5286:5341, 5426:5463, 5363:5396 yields -1.45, 5.99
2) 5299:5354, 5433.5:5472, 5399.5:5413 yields -0.64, 6.1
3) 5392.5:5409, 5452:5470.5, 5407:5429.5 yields -0.78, 6.18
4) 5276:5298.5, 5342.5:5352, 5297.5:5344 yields 1.64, 5.94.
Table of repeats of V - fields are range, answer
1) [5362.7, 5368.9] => 6.3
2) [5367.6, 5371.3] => 5.65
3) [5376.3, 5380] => 6.39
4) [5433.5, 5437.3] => 5.72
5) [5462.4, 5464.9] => 5.82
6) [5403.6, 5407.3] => 5.89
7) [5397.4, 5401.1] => 6.88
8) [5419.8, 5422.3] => 6.87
